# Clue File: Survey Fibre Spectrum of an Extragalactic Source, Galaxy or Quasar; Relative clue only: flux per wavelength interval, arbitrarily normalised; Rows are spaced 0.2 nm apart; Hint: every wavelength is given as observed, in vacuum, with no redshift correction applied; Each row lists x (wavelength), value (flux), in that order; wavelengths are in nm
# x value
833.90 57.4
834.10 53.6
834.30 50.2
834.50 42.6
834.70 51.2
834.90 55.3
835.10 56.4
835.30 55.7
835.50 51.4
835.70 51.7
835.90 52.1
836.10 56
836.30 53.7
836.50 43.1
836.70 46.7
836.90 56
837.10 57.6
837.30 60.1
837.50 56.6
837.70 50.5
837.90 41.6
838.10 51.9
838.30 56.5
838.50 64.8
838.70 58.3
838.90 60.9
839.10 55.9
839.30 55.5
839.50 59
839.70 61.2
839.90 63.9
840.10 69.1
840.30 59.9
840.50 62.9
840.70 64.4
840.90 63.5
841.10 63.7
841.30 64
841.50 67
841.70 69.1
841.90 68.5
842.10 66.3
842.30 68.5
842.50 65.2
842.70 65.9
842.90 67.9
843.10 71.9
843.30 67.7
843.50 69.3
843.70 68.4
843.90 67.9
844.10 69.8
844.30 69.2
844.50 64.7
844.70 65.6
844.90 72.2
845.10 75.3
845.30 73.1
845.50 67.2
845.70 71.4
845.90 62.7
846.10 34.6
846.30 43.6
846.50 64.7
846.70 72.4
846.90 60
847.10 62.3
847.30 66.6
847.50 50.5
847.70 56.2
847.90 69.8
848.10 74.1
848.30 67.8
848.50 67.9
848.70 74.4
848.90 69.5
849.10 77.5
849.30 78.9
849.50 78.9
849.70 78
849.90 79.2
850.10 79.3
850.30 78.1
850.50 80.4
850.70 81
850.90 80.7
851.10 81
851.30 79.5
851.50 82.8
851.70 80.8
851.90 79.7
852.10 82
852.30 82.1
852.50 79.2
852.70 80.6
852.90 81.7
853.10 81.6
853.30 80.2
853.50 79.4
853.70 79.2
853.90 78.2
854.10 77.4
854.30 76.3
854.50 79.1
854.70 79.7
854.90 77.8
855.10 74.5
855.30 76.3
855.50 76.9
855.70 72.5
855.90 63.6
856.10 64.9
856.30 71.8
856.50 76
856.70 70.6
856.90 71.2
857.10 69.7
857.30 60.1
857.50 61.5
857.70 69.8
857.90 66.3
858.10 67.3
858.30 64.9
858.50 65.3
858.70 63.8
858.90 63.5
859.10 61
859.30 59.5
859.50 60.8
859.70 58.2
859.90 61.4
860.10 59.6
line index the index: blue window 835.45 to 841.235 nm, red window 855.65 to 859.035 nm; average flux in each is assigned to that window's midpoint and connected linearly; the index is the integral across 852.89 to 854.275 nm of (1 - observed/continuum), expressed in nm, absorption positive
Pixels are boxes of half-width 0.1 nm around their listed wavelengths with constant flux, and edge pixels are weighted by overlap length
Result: -0.30 nm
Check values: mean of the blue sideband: 56.9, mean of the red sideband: 67.1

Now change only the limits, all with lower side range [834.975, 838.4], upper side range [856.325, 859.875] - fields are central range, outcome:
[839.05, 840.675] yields -0.19 nm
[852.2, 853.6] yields -0.41 nm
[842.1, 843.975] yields -0.38 nm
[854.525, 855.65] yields -0.24 nm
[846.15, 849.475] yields -0.36 nm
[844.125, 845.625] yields -0.31 nm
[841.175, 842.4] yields -0.25 nm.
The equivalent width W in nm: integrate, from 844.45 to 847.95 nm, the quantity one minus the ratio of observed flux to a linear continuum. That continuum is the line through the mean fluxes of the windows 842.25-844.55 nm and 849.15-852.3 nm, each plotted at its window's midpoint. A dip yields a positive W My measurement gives 0.469 nm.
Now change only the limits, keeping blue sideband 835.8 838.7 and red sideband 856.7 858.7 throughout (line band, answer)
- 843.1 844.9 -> -0.33 nm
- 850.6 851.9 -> -0.39 nm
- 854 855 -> -0.21 nm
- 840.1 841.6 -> -0.22 nm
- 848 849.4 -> -0.28 nm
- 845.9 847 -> 0.07 nm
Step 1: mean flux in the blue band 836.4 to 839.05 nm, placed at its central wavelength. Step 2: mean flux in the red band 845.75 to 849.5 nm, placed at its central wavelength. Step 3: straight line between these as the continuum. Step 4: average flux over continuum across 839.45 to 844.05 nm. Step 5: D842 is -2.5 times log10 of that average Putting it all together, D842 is -0.13 mag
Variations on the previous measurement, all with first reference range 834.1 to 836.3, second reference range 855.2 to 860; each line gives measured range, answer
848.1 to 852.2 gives -0.25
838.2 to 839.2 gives -0.09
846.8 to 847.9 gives 0.00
